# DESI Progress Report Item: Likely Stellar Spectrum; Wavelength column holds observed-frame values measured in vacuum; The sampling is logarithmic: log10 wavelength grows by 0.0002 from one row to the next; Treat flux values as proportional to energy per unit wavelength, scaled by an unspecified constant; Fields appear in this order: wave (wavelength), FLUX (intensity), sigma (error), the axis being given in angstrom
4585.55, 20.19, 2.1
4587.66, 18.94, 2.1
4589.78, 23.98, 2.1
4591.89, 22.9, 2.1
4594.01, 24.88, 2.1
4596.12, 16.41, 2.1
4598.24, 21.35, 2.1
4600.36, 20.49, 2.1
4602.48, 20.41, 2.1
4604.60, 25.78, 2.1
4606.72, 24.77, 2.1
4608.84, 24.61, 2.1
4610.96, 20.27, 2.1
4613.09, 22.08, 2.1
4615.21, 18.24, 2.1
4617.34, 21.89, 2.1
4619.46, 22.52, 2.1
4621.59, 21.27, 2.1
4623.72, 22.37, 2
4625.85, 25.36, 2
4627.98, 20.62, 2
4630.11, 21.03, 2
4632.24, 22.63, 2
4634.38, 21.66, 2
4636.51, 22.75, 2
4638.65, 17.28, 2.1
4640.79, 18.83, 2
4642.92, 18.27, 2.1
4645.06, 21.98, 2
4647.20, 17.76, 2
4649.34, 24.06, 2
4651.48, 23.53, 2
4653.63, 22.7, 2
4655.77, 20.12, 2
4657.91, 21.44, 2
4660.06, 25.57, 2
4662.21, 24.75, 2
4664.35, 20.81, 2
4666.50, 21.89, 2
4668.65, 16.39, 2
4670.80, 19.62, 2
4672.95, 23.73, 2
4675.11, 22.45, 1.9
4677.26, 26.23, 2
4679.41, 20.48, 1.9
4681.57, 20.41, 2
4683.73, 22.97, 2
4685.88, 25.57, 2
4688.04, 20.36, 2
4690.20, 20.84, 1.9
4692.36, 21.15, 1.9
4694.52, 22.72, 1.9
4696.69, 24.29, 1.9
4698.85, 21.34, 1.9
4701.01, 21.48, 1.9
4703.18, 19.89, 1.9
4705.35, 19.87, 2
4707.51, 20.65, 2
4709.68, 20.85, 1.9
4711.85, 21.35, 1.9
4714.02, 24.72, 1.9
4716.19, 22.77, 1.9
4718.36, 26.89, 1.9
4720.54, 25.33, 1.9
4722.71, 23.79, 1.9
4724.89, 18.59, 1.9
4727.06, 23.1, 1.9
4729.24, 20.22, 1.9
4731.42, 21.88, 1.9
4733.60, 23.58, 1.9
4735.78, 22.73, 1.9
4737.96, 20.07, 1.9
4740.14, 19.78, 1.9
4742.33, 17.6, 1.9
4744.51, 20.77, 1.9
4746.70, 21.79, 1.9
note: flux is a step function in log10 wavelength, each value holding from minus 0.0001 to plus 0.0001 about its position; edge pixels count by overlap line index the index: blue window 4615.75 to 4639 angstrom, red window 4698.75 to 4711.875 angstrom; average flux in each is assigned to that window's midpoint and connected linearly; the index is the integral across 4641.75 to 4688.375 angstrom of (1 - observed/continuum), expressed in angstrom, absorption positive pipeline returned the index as -1.4 angstrom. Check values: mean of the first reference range 21.8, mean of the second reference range 20.7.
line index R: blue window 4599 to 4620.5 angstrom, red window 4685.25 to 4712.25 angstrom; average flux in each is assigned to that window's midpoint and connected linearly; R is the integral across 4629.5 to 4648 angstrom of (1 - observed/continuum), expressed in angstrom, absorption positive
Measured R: 1.4 angstrom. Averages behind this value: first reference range 22.1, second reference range 21.5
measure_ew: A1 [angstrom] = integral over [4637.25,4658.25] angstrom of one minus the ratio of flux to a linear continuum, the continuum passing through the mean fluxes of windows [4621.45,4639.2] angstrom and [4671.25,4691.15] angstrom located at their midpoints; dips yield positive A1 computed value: 1.4 angstrom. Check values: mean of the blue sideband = 21.8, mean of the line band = 20.6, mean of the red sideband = 22.5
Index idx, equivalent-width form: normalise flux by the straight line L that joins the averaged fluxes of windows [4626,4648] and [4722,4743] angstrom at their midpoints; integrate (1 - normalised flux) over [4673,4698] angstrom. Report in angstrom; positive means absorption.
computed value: -2.0 angstrom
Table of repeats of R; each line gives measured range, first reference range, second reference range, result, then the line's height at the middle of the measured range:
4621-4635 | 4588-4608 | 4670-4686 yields 0.11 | 22.4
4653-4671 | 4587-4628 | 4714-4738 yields 0.69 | 22.4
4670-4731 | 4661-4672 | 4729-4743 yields -3.90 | 20.9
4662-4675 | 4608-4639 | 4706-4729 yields 0.65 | 22.2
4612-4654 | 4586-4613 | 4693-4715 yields 1.14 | 21.9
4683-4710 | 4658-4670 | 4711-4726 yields 1.23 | 22.7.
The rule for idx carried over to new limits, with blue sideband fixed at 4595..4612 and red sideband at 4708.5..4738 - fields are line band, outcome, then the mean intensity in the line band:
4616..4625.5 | -0.1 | 22.2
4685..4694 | 0.2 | 21.9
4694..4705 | 0.3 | 21.7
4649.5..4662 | -0.4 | 22.9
